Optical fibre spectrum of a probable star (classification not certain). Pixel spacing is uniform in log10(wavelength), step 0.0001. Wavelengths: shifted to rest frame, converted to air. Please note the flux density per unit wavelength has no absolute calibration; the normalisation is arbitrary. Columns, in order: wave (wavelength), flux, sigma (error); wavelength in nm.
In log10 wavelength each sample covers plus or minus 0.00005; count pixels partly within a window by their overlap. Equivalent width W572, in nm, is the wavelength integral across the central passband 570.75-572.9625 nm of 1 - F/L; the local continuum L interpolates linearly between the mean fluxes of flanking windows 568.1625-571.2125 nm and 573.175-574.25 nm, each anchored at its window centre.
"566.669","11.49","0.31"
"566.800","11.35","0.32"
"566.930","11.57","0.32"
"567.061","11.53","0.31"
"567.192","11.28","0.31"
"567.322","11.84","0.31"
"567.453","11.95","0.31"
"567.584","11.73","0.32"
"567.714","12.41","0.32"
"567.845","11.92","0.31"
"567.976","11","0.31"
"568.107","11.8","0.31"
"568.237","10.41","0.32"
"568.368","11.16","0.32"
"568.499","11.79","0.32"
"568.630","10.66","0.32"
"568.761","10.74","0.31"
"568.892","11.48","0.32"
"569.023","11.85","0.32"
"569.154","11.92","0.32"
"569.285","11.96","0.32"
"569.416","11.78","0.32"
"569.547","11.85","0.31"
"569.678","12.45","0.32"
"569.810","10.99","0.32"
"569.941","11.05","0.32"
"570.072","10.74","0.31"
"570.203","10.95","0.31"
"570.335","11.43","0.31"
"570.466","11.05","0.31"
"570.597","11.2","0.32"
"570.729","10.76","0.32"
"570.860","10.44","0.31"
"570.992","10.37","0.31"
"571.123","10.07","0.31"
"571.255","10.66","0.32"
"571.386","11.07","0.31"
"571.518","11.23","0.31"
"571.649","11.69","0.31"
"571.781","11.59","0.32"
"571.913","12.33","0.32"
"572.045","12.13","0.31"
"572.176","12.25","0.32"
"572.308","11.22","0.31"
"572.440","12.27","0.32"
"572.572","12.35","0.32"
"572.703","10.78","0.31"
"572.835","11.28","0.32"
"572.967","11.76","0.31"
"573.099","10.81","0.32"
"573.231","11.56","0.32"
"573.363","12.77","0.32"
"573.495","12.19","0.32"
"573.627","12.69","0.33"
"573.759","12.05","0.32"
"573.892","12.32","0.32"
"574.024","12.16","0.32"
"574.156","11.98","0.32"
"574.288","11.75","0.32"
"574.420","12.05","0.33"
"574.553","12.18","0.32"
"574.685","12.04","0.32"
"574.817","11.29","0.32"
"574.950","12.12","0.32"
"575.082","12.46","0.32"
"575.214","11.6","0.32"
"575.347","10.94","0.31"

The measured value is 0.07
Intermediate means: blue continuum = 11.2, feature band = 11.4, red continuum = 12.2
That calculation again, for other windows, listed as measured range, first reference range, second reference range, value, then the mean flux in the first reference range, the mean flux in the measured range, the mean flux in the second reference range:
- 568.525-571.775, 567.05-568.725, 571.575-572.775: 0.13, 11.5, 11.2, 11.8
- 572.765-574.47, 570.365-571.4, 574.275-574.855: -0.05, 10.7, 11.9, 11.9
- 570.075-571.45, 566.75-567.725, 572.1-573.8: 0.12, 11.7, 10.8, 11.8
